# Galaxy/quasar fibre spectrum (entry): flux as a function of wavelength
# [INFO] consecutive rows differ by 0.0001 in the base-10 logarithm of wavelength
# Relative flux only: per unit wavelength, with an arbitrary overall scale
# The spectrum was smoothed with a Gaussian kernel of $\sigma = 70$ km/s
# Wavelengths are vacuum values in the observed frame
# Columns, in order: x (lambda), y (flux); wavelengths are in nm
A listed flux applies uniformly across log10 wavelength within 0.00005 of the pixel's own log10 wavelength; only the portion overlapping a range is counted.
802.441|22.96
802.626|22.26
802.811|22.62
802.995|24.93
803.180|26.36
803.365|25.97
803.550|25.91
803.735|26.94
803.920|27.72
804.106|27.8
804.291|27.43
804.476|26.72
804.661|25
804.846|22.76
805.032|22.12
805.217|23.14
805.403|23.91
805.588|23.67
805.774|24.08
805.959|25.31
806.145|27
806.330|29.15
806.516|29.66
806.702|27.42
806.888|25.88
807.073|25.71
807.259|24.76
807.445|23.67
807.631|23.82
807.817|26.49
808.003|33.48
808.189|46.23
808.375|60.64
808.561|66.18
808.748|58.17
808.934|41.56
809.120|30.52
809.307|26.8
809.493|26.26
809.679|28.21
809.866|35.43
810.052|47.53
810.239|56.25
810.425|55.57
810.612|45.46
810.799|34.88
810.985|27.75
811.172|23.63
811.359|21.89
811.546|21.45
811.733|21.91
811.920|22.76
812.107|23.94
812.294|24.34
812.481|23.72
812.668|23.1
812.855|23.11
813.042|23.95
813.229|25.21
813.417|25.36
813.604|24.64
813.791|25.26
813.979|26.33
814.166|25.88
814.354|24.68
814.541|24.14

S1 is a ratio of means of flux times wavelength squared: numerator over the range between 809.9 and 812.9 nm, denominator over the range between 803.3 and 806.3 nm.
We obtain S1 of 1.3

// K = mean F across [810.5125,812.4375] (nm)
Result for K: 26.8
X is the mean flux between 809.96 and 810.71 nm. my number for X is 51.1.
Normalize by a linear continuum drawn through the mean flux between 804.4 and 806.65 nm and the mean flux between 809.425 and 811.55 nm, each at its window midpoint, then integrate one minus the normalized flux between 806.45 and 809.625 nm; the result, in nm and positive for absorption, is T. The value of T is -0.43 nm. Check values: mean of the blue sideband 25.2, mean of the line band 35.1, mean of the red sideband 36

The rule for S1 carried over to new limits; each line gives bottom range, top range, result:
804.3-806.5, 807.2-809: 1.64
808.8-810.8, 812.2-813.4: 0.61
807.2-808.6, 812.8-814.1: 0.67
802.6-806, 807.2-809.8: 1.50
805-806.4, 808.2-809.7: 1.75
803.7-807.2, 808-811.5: 1.57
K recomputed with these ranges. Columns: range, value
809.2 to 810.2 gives 34.1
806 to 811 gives 36.5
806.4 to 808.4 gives 30.6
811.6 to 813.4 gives 23.6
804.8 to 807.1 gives 25.4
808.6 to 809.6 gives 38.1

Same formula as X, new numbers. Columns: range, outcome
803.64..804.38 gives 27.4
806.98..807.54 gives 24.7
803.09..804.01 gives 26.6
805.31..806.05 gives 24.2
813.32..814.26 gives 25.5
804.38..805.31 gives 24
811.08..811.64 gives 22.3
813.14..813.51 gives 25.2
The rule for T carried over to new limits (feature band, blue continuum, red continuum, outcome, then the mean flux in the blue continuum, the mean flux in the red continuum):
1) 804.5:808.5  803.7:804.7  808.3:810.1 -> 0.65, 27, 41.8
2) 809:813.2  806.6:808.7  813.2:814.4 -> -0.05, 35.4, 25.4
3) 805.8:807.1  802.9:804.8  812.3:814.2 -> -0.06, 26.4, 24.6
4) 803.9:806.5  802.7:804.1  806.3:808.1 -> 0.09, 25.9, 27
